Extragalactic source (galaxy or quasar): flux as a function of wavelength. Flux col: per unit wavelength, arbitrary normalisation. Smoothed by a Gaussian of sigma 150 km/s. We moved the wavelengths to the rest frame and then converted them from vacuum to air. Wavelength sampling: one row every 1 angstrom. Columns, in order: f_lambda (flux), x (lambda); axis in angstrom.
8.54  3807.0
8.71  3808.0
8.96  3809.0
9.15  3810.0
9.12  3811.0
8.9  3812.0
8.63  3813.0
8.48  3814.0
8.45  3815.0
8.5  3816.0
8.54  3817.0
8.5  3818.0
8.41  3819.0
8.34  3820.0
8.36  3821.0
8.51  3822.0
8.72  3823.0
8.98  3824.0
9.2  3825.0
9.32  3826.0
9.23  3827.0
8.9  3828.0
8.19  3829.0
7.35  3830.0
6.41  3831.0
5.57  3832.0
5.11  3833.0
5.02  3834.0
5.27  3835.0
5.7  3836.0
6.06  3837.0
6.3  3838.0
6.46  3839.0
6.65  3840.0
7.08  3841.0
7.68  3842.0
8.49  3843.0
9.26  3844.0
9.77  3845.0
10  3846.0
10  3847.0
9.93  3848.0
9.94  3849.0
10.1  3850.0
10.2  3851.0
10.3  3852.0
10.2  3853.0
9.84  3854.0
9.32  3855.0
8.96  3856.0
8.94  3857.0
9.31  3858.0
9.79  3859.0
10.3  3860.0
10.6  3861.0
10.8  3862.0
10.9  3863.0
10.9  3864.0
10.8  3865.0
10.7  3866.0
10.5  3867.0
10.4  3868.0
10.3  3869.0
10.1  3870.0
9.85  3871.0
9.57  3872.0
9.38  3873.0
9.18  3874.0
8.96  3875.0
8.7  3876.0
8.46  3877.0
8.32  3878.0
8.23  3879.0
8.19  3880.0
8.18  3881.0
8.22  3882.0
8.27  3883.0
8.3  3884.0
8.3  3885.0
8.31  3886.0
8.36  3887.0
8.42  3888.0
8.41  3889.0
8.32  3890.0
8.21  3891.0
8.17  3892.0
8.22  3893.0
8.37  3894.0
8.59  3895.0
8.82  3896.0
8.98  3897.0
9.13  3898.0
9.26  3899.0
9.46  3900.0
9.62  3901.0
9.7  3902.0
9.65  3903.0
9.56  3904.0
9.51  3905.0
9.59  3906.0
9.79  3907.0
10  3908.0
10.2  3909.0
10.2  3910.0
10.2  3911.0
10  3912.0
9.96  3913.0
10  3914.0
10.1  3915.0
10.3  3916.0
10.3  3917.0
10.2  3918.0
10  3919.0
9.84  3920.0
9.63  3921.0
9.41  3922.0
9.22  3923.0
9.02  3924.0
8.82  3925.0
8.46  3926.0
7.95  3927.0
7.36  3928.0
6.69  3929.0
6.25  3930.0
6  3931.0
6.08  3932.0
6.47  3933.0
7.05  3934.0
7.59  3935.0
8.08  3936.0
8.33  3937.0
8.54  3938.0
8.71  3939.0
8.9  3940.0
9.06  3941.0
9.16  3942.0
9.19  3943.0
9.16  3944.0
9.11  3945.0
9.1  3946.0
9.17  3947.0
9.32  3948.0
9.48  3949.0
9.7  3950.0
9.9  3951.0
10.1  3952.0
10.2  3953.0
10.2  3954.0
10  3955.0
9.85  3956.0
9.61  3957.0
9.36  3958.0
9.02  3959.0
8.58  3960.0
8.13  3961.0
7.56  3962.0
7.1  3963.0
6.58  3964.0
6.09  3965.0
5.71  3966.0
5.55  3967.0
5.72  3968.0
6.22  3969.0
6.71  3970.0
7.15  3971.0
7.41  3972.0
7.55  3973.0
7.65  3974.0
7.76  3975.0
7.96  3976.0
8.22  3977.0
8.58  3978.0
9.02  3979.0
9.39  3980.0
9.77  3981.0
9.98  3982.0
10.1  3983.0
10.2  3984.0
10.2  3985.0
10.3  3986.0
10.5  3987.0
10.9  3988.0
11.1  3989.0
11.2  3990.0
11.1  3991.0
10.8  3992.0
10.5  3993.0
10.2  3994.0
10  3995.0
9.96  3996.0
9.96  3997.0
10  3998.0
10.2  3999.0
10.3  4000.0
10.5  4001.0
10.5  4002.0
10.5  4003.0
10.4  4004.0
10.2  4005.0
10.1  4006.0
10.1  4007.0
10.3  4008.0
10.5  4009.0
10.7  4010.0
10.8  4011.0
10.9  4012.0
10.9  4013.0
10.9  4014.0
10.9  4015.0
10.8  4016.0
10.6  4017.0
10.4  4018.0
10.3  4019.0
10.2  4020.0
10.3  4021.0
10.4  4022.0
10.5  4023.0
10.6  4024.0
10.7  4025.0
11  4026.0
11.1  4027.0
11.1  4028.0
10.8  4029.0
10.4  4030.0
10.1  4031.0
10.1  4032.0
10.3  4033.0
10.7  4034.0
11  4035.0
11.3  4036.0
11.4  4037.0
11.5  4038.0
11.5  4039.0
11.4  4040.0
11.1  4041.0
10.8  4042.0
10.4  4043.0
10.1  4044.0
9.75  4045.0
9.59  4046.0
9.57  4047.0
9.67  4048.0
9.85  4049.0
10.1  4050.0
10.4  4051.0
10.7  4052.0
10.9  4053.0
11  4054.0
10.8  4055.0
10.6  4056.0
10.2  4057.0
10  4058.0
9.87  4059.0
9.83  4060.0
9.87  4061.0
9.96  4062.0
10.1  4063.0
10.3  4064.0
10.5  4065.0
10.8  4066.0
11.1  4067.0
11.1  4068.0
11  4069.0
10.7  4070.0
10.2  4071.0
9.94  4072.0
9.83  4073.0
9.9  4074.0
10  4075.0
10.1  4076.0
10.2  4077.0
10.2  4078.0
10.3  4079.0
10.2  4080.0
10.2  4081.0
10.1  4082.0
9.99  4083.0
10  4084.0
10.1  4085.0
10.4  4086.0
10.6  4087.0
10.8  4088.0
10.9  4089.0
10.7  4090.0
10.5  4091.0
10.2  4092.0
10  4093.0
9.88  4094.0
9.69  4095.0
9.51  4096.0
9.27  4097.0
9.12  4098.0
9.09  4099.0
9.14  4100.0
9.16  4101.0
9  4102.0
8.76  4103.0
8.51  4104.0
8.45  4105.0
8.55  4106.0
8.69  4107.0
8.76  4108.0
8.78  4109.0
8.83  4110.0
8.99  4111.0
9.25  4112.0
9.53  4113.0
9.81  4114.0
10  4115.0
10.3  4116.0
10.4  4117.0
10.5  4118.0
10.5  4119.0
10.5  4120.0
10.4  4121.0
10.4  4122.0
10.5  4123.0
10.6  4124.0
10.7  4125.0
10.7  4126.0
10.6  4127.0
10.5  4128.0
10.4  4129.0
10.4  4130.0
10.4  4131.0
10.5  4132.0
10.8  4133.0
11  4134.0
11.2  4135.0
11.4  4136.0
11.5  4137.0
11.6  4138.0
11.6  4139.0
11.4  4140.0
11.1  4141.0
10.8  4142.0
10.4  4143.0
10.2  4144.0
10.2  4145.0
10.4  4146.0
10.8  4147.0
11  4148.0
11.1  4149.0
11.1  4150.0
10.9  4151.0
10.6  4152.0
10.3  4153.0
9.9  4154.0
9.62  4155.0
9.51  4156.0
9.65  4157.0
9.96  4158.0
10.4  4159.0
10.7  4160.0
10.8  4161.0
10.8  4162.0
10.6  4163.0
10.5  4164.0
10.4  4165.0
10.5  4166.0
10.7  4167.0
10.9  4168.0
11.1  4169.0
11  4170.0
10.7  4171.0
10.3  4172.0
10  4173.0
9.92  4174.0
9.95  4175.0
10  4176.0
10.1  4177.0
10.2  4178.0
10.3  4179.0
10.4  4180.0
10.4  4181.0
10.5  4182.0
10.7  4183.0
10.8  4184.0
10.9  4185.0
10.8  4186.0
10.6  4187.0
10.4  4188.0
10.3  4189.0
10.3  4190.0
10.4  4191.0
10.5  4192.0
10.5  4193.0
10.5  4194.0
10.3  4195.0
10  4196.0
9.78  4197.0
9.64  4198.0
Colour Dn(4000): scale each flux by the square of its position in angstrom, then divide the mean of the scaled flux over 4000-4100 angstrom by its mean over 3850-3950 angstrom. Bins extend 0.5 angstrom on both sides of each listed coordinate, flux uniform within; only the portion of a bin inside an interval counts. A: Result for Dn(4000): 1.23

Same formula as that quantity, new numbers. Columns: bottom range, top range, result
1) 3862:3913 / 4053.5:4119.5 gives 1.19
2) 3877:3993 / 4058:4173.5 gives 1.27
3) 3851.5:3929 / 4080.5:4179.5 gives 1.23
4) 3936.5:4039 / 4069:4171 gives 1.13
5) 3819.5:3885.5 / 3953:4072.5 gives 1.22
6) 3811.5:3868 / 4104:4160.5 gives 1.37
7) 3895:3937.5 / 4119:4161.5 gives 1.33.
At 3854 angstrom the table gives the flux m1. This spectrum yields 9.84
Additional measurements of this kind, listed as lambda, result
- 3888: 8.42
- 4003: 10.5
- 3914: 10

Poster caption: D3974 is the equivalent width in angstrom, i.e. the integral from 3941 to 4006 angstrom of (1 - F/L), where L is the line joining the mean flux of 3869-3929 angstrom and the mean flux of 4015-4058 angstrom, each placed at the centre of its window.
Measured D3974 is 4.9 angstrom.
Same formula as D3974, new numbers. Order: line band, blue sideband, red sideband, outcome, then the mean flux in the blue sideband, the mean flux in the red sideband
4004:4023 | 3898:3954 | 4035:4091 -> -1.1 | 9.08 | 10.4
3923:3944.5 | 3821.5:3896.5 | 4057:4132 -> 2.7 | 8.73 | 9.99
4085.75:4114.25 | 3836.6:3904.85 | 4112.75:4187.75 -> 2.3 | 9.1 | 10.5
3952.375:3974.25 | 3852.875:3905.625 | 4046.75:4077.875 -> 4.2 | 9.24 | 10.3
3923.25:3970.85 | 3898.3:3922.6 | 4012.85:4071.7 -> 8.8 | 9.84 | 10.5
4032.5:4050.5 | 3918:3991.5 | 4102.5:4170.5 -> -2.1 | 8.63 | 10.3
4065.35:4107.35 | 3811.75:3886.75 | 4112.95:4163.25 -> 1.3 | 8.74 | 10.6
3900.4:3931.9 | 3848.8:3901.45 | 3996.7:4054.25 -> 1.2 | 9.28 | 10.5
